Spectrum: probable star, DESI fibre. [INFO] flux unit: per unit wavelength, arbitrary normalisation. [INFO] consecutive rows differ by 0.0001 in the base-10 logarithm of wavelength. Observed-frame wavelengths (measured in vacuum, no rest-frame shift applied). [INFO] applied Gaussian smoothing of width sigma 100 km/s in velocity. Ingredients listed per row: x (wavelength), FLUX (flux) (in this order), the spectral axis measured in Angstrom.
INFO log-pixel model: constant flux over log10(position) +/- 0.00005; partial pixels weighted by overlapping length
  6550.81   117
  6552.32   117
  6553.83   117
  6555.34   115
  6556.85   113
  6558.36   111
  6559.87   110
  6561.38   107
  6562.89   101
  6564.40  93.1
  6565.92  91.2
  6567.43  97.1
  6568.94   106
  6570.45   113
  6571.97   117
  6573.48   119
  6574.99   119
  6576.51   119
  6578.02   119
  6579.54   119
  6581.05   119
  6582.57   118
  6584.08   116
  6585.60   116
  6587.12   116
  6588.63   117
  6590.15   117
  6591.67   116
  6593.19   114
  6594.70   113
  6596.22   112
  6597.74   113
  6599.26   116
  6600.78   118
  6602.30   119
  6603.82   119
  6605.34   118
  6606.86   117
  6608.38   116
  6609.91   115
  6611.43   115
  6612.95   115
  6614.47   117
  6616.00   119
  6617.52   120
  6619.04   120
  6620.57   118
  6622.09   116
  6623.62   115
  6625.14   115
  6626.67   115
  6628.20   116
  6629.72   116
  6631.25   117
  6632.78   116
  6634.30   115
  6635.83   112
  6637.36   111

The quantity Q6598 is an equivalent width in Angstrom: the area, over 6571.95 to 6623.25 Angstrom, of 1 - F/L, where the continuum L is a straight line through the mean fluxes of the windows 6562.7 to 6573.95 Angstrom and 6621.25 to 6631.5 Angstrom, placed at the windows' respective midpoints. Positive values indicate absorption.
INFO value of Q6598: -3.2 Angstrom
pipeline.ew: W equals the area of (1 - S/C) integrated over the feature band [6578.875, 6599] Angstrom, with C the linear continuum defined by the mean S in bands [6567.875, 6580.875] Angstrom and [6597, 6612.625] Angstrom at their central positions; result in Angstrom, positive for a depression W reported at 0.08 Angstrom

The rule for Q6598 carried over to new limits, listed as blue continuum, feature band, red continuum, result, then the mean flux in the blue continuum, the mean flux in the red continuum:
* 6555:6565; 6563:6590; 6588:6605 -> -0.3 Angstrom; 107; 116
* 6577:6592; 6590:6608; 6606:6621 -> 0.2 Angstrom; 117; 117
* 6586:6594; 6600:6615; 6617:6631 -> -0.1 Angstrom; 116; 117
